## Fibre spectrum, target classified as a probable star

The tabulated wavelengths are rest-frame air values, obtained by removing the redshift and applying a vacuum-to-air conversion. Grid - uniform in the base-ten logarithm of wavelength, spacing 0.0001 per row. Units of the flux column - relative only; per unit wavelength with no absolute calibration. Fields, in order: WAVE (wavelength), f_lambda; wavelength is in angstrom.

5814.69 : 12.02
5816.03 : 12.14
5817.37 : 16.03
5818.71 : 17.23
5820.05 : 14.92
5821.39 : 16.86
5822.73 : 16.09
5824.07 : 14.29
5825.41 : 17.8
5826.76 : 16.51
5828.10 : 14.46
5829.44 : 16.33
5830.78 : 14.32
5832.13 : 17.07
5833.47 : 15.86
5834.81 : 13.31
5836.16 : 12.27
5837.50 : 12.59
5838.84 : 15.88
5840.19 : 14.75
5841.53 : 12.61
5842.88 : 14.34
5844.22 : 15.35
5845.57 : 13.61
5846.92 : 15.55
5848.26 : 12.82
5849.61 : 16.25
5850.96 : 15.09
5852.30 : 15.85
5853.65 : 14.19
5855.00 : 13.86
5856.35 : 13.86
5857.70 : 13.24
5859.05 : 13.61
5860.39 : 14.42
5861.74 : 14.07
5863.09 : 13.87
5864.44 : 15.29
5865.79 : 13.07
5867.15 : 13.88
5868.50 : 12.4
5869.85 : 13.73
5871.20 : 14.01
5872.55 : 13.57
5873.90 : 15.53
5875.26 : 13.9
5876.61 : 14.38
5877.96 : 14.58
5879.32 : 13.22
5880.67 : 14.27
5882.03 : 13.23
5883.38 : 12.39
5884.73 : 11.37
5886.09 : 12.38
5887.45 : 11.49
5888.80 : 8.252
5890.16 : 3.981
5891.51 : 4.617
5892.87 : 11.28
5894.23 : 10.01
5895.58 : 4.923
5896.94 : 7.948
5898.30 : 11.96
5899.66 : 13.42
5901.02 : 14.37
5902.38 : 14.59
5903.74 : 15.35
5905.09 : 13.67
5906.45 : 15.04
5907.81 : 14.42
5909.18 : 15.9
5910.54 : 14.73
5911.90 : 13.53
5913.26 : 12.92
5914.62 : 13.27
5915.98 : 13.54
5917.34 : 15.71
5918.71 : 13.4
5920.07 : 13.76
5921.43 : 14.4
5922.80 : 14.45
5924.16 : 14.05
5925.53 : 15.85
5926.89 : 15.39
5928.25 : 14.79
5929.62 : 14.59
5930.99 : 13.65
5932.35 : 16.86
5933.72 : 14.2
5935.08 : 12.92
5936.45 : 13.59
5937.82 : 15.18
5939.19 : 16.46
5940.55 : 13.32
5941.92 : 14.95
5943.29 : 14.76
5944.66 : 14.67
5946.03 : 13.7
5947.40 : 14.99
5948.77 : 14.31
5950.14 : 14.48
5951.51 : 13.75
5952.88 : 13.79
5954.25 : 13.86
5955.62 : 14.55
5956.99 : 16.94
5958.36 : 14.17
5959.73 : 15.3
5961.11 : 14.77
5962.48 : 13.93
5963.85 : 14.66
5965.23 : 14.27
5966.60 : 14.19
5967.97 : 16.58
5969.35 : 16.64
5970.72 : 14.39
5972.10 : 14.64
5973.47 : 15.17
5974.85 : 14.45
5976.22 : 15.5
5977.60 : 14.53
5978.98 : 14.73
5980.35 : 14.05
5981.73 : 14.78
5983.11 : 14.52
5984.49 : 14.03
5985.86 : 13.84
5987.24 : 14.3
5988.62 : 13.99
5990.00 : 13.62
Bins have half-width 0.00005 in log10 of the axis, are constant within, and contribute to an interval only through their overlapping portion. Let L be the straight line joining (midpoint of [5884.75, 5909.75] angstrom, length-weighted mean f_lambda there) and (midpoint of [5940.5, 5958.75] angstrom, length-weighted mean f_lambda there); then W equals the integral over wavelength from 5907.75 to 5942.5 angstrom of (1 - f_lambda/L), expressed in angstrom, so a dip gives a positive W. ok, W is -4.0 angstrom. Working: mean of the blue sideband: 11.3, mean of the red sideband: 14.5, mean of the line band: 14.5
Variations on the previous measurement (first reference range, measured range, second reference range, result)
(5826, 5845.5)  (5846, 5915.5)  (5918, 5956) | 7.44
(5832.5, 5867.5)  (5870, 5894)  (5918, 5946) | 4.08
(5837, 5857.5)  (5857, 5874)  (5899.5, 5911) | 0.77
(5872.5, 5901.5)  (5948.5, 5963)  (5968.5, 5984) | -0.51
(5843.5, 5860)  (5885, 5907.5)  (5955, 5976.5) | 5.78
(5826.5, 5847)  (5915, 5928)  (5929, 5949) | 0.06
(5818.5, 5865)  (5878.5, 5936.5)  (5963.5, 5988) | 7.40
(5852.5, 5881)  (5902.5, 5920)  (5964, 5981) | 0.11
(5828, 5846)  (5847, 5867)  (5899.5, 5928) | 0.27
